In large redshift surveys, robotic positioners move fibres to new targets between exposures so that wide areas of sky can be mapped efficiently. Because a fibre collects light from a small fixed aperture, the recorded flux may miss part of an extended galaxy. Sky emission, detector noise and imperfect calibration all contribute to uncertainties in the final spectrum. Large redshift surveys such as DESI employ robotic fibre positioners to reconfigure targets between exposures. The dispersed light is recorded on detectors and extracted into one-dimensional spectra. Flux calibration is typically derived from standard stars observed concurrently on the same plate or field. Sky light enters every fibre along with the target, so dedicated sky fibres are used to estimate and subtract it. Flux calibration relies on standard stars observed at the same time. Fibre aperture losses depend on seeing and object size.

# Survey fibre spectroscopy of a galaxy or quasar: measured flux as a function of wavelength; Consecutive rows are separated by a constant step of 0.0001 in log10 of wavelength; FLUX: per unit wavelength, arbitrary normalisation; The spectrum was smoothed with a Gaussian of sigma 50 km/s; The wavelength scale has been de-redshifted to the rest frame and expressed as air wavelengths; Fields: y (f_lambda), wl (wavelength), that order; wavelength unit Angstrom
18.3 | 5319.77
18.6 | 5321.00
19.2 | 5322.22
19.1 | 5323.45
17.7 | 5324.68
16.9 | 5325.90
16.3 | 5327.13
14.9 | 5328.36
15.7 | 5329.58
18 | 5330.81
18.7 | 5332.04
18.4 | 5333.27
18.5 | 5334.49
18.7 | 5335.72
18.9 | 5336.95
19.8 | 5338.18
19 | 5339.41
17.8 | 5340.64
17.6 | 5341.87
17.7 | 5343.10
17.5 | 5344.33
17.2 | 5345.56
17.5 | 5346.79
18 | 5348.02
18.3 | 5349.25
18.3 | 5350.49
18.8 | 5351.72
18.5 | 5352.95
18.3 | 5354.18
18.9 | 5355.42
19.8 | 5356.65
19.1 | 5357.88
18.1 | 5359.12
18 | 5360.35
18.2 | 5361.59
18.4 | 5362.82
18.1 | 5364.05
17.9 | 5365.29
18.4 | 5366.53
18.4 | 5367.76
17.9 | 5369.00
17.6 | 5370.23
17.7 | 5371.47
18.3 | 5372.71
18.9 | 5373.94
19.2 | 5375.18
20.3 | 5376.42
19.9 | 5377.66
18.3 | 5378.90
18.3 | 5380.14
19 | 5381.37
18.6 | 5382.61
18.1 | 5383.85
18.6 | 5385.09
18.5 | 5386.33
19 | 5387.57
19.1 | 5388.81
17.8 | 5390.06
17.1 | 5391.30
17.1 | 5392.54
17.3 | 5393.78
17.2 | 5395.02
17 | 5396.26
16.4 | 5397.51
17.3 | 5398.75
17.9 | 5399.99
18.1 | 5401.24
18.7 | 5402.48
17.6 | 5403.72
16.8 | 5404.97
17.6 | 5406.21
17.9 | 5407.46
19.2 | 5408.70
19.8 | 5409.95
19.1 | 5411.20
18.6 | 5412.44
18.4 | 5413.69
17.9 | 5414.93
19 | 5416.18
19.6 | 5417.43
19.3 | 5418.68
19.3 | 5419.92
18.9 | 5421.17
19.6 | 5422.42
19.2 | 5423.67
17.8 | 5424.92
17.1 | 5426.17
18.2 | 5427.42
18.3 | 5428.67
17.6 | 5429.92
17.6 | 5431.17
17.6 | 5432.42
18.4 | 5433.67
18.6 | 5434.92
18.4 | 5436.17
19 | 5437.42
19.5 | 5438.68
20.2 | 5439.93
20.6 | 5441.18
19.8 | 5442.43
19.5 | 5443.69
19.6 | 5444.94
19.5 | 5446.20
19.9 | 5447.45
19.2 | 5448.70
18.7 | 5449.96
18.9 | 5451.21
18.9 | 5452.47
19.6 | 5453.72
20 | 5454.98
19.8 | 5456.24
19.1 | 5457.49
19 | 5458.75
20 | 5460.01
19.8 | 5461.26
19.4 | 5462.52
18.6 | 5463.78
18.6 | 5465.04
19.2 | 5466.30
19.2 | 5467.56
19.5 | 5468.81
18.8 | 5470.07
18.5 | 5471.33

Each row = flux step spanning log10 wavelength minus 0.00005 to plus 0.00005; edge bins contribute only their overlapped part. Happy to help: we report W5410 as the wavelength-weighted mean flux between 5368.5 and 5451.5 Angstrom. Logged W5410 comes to 18.5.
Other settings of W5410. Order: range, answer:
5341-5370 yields 18.2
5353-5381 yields 18.6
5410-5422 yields 19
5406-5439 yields 18.6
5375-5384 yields 19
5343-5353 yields 18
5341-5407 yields 18.2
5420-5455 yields 18.9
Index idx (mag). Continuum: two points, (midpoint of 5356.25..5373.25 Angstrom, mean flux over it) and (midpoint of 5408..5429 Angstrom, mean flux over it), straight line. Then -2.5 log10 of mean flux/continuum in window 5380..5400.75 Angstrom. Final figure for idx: 0.04 mag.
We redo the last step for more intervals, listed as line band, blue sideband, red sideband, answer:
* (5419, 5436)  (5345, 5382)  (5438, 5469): 0.05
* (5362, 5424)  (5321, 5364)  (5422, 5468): 0.01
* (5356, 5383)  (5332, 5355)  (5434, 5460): 0.00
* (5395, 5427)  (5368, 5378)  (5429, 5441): 0.02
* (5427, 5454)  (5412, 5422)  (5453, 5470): 0.01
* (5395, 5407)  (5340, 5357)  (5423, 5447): 0.06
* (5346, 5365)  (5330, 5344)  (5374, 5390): 0.01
